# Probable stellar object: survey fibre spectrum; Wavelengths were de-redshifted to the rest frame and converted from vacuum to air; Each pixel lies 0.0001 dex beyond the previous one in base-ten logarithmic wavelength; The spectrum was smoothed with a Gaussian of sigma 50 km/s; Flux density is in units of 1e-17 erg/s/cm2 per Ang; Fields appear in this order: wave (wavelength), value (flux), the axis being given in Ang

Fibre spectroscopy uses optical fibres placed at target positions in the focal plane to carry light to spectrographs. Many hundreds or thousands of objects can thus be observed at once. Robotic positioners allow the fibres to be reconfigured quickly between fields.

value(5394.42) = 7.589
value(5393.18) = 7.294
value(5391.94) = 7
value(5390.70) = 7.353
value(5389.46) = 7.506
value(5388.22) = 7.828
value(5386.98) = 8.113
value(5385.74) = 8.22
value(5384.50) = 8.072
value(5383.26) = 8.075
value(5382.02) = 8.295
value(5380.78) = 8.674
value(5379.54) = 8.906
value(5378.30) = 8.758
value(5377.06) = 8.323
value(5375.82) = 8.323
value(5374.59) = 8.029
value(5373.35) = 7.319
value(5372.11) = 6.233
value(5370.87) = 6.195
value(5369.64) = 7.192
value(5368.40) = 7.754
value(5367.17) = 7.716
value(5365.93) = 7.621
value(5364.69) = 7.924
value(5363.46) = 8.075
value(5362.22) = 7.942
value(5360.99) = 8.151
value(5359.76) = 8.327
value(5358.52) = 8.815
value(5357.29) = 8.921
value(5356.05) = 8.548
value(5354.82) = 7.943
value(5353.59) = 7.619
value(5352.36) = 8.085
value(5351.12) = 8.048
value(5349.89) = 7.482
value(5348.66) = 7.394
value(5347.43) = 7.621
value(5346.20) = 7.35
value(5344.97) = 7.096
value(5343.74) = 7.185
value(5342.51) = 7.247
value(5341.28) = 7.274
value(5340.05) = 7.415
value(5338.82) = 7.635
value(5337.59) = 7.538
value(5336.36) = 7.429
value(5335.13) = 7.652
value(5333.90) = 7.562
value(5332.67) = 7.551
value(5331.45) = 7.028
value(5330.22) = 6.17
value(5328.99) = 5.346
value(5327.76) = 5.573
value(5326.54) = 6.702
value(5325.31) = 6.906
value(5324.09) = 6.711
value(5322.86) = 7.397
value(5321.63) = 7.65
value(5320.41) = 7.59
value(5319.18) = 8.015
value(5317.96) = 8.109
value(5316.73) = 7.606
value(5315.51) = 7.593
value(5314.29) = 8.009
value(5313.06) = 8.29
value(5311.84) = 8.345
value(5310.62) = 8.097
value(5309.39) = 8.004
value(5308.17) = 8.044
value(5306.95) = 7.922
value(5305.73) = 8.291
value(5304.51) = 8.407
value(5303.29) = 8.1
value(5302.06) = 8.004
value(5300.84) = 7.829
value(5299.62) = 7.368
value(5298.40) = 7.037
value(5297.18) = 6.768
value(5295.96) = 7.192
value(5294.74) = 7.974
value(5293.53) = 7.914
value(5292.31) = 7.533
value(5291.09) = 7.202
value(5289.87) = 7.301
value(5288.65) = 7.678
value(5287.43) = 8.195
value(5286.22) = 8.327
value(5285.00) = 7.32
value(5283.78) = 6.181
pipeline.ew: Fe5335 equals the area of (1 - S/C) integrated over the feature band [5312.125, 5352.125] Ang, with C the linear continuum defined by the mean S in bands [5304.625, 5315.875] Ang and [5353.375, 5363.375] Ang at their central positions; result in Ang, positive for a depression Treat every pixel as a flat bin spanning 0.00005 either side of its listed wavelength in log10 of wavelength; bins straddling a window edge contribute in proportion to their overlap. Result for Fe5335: 4.2 Ang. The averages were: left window 8.09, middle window 7.33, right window 8.3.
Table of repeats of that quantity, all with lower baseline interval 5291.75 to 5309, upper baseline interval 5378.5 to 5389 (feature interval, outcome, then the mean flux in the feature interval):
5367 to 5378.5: 0.9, 7.54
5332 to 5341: 0.5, 7.53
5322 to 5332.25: 1.8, 6.53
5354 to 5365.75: -0.2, 8.26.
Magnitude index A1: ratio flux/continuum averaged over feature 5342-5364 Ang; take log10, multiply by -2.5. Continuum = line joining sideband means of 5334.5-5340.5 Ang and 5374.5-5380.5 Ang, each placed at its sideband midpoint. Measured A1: 0.00 mag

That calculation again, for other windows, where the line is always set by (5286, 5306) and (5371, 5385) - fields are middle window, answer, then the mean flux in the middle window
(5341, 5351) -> 0.074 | 7.37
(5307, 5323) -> -0.021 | 7.92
